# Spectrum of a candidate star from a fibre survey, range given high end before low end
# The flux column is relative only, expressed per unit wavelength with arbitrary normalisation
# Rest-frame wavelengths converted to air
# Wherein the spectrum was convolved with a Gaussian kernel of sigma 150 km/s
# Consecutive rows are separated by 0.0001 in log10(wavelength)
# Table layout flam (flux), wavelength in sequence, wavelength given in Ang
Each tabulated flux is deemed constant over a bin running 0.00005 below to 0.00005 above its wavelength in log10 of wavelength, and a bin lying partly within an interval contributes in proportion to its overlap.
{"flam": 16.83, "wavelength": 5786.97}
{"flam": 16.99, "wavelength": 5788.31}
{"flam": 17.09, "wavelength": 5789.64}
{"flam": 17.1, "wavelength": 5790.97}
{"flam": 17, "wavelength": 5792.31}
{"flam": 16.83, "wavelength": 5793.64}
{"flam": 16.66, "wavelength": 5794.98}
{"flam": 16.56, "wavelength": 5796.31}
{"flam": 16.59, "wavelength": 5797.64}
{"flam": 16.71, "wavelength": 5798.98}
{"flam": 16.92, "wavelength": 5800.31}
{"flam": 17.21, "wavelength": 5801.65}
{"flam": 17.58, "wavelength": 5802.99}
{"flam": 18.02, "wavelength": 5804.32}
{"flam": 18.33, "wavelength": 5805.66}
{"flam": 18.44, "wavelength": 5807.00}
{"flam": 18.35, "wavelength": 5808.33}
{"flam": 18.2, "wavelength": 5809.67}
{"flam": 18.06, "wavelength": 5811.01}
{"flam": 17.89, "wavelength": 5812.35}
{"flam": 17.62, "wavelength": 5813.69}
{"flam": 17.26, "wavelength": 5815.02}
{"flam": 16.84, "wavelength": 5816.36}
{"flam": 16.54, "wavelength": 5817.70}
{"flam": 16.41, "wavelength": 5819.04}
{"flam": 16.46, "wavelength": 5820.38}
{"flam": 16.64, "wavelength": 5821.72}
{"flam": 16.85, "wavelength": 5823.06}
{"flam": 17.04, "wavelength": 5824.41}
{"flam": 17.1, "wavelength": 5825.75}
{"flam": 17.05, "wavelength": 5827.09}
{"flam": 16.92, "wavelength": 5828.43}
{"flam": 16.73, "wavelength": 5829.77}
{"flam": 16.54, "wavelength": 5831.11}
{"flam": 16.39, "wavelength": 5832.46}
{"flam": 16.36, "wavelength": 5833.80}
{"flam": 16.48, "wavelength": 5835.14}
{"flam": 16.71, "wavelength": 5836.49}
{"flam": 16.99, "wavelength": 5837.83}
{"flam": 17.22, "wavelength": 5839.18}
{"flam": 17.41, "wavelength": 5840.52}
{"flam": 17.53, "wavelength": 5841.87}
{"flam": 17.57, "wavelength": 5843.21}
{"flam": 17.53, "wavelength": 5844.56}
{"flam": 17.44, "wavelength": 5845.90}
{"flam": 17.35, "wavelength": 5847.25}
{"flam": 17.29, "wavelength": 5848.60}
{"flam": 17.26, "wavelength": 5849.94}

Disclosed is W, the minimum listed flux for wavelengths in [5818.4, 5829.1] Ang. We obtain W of 16.41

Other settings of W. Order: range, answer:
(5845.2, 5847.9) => 17.35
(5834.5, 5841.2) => 16.48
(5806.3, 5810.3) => 18.2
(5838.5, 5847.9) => 17.22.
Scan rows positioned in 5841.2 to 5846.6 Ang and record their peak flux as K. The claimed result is 17.57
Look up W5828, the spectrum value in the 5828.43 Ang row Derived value 16.92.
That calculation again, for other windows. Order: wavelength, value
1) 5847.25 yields 17.35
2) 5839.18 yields 17.22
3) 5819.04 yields 16.41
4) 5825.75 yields 17.1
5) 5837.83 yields 16.99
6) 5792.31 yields 17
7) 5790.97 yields 17.1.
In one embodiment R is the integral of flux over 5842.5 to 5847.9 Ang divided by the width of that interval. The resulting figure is 17.5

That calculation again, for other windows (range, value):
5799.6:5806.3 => 17.6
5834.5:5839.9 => 16.8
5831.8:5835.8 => 16.4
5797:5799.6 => 16.6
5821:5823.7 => 16.7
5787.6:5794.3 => 17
